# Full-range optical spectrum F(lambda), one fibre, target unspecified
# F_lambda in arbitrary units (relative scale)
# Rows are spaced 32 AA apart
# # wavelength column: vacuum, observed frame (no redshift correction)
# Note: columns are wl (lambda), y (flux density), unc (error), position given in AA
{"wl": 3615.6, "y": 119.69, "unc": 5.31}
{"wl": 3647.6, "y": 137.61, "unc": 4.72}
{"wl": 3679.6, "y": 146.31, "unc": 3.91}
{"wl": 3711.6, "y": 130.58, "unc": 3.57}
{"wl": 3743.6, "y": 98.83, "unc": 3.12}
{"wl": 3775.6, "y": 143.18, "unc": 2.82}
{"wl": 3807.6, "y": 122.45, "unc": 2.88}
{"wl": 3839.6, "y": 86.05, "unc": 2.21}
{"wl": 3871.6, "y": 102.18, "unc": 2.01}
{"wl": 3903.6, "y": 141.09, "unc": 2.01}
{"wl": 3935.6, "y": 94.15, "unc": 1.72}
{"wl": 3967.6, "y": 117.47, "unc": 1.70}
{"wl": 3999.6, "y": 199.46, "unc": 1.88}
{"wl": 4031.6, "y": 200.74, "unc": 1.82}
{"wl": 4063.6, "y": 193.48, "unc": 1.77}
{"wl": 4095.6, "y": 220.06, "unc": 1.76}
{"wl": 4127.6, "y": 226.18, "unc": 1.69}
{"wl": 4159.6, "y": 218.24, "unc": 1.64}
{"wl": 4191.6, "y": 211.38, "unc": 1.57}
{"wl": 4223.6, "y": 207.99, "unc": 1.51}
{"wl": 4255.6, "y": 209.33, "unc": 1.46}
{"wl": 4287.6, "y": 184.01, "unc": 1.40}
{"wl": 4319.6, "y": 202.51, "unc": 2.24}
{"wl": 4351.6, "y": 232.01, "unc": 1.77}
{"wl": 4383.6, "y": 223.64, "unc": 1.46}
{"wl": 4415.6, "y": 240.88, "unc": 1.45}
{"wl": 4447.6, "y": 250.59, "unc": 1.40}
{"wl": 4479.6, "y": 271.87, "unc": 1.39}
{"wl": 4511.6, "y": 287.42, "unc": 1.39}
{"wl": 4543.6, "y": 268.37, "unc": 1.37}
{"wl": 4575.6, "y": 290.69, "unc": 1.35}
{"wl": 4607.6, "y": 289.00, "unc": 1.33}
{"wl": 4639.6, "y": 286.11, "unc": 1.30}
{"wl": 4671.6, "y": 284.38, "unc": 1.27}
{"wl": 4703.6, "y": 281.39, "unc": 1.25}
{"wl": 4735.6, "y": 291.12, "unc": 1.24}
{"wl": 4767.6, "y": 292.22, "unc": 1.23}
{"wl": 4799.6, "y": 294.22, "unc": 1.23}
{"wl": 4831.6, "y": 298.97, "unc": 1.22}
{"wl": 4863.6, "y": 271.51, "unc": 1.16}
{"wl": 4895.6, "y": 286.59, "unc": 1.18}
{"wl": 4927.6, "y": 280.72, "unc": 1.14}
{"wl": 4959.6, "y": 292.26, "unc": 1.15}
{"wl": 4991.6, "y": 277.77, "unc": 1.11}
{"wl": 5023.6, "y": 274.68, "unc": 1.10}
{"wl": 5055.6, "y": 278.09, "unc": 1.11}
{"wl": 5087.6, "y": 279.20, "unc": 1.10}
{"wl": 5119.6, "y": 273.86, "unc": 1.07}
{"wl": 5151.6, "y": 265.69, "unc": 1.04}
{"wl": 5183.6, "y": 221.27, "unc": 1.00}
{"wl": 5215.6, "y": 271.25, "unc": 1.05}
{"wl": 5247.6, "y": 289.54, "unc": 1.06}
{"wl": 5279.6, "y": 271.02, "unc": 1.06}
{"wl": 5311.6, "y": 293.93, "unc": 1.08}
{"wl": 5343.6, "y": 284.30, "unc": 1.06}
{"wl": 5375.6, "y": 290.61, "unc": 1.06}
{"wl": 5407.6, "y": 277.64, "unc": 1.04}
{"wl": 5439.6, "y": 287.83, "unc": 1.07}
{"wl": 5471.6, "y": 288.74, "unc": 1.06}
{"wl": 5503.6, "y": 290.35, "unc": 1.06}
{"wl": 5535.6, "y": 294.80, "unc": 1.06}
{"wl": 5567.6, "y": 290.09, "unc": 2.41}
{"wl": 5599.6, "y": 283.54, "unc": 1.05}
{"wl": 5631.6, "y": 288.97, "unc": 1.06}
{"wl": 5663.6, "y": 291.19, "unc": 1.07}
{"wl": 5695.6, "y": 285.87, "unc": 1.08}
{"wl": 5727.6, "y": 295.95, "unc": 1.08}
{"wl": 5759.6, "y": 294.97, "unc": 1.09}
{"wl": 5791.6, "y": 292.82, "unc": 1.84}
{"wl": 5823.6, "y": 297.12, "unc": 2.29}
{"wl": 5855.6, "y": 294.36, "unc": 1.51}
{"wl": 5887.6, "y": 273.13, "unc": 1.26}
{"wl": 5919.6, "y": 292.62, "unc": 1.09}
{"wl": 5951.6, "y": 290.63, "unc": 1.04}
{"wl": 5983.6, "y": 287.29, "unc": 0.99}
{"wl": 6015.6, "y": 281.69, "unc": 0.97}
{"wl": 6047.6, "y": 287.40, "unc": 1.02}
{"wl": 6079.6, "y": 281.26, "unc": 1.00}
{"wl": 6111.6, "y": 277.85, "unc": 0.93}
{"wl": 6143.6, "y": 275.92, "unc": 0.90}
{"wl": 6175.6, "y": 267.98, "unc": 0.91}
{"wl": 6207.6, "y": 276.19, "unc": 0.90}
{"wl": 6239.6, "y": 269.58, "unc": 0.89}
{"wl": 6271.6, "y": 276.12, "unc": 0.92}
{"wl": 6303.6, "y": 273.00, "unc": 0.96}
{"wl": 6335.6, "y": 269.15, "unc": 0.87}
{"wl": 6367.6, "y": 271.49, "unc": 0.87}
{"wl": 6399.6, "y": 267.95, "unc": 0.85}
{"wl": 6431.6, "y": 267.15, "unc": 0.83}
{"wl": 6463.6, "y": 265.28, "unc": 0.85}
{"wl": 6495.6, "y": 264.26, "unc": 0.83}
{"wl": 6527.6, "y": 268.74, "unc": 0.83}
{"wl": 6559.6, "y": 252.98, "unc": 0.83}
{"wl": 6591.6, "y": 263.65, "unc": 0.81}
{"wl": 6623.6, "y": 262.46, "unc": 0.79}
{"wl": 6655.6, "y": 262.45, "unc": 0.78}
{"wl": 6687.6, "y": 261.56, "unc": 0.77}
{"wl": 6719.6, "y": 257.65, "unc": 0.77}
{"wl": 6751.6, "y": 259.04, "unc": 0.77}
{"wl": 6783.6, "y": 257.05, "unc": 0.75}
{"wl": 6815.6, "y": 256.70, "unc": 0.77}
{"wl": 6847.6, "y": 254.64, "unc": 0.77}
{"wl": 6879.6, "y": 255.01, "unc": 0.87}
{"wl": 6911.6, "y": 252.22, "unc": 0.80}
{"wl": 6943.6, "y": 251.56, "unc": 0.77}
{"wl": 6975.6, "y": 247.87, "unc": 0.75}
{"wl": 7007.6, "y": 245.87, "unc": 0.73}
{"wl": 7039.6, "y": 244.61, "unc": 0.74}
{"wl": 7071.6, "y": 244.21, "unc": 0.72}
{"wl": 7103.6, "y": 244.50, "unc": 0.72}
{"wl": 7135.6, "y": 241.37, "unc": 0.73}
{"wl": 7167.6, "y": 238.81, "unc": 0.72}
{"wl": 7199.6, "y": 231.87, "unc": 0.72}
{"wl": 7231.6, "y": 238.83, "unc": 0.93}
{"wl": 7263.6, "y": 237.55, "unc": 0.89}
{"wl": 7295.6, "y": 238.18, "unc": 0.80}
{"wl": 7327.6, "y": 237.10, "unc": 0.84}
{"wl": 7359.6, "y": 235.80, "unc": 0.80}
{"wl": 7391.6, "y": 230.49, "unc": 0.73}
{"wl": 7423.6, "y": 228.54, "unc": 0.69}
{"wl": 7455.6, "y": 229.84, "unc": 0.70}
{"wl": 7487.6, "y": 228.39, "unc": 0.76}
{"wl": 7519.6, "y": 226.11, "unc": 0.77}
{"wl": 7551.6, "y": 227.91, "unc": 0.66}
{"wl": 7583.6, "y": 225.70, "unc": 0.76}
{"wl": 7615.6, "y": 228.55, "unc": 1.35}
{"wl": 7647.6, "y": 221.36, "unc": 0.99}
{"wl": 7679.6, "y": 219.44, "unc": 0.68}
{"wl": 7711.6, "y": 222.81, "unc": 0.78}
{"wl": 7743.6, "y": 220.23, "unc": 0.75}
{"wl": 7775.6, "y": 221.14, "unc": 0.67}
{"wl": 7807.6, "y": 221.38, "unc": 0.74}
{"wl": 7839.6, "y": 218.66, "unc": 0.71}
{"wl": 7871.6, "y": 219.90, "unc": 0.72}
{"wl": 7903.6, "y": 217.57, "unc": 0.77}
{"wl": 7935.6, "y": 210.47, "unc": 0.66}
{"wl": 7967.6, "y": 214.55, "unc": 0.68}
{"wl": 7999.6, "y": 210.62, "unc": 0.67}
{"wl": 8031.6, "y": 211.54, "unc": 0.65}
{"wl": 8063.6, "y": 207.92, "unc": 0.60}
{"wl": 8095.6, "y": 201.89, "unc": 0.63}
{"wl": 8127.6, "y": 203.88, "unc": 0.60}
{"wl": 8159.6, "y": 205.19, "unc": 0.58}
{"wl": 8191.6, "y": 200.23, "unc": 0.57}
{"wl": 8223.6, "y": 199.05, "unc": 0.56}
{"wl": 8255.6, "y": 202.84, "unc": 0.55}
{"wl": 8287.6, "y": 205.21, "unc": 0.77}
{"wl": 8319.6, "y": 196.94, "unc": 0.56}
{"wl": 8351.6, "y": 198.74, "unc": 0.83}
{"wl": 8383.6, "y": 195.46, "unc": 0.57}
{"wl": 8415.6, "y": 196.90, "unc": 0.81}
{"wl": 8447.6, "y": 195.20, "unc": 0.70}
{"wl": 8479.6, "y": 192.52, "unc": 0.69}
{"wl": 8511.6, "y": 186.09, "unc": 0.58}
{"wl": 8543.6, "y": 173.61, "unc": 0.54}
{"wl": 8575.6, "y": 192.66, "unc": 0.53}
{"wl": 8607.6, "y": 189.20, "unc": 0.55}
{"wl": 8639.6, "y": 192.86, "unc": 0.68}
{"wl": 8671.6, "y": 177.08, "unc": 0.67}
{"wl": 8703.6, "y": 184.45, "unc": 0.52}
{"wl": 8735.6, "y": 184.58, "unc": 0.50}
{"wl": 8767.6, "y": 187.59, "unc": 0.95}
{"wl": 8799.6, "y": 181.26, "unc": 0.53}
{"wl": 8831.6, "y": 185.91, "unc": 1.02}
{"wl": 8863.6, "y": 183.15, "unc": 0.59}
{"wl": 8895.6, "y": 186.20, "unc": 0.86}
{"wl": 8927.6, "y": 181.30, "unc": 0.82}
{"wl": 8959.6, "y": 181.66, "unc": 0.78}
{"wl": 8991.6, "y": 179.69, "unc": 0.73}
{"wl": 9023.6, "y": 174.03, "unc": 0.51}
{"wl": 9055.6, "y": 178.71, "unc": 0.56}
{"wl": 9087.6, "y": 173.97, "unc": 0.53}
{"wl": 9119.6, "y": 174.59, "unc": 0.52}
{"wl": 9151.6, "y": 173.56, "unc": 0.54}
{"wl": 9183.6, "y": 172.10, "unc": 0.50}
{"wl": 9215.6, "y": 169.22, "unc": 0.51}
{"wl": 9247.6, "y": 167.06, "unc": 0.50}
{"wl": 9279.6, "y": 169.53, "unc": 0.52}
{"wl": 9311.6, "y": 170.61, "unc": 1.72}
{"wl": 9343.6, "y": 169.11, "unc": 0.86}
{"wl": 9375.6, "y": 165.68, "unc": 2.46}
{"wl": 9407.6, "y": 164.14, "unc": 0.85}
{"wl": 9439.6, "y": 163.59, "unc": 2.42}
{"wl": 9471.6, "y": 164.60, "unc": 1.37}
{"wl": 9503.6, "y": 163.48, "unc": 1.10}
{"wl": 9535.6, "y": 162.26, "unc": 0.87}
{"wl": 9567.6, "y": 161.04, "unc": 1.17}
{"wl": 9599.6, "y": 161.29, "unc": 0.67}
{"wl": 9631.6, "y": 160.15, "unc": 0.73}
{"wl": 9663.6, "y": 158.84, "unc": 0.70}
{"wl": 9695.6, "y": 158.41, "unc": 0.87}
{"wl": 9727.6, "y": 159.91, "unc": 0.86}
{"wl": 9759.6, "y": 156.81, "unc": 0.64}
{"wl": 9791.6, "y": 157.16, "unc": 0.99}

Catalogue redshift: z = 0.00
